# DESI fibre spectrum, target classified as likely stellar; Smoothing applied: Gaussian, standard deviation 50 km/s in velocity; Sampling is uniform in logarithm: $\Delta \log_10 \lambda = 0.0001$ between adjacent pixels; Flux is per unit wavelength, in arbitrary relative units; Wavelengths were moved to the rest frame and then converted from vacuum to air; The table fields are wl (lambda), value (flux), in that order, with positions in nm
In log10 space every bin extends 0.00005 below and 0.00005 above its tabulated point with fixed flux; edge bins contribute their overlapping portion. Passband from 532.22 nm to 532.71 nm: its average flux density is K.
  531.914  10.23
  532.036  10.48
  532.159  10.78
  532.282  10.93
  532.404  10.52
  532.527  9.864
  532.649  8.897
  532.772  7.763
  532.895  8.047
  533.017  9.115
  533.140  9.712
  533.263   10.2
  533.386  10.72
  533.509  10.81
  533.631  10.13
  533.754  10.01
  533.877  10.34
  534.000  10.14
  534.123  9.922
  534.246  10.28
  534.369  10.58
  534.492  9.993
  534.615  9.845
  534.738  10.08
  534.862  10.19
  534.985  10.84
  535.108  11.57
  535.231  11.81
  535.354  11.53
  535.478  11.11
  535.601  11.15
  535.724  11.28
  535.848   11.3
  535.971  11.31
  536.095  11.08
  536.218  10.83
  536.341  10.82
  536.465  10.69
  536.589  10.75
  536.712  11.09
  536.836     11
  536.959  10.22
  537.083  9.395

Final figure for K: 10.1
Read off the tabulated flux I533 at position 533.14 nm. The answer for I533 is 9.712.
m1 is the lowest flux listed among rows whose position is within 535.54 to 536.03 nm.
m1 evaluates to 11.15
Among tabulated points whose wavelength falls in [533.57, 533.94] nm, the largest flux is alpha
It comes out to 10.34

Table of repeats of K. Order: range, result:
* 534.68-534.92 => 10.1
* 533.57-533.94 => 10.2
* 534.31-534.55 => 10.3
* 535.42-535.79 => 11.2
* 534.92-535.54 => 11.4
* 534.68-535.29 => 10.9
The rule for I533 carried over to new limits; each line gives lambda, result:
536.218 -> 10.83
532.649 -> 8.897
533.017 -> 9.115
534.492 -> 9.993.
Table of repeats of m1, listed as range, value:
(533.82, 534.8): 9.845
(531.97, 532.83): 7.763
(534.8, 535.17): 10.19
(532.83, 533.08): 8.047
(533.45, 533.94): 10.01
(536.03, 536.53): 10.69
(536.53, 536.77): 10.75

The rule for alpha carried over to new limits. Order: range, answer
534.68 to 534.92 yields 10.19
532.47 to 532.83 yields 9.864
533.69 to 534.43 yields 10.58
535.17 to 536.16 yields 11.81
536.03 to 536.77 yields 11.09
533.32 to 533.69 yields 10.81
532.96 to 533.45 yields 10.72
